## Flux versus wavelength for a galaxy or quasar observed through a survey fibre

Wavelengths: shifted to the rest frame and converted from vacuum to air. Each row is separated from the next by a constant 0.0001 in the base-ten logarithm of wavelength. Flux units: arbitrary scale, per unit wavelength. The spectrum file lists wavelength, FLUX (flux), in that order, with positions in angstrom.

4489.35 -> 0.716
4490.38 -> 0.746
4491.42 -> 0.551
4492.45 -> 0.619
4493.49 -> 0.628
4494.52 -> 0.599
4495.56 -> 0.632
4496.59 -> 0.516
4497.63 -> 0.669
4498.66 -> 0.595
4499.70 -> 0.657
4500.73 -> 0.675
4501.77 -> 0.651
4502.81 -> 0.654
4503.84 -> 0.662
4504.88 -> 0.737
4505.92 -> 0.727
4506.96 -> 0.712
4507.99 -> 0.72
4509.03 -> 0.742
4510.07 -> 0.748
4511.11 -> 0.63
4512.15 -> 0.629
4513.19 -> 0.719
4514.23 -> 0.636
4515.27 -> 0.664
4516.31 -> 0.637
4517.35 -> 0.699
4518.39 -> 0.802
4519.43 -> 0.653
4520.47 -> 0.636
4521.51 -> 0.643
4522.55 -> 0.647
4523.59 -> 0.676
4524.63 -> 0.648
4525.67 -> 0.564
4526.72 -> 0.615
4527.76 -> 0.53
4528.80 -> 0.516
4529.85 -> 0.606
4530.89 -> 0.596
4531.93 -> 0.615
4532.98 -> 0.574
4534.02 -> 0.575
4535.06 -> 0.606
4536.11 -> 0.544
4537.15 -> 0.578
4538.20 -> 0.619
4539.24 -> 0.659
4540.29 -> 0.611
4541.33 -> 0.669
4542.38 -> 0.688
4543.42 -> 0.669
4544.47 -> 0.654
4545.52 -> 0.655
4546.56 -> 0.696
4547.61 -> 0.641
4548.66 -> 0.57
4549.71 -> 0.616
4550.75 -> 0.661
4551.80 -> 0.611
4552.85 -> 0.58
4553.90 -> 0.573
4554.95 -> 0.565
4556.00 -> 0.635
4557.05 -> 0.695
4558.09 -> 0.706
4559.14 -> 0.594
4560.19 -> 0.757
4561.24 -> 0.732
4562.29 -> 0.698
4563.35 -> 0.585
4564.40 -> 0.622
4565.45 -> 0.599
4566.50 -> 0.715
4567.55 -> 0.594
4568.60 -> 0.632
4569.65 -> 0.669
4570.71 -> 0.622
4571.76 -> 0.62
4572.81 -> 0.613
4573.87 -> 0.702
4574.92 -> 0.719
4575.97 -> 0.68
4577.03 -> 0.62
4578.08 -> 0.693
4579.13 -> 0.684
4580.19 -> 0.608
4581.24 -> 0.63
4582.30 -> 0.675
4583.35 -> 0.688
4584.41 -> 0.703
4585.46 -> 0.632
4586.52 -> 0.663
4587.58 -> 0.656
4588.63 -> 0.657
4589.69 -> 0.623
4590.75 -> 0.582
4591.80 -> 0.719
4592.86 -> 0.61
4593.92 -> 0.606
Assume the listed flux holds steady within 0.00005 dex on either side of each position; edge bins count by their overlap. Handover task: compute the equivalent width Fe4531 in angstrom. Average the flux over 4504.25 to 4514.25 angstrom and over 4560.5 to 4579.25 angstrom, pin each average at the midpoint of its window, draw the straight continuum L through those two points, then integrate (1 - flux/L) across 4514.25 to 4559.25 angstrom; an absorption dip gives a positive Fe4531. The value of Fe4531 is 3.5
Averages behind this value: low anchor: 0.702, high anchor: 0.656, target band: 0.628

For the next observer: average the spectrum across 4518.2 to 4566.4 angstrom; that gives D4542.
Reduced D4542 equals 0.63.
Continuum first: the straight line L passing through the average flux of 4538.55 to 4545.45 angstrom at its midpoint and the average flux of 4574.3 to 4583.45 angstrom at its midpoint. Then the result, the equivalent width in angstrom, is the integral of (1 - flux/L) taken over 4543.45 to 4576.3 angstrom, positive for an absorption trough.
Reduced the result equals 0.79 angstrom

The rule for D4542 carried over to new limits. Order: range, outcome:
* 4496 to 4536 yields 0.646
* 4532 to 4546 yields 0.623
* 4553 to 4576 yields 0.65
